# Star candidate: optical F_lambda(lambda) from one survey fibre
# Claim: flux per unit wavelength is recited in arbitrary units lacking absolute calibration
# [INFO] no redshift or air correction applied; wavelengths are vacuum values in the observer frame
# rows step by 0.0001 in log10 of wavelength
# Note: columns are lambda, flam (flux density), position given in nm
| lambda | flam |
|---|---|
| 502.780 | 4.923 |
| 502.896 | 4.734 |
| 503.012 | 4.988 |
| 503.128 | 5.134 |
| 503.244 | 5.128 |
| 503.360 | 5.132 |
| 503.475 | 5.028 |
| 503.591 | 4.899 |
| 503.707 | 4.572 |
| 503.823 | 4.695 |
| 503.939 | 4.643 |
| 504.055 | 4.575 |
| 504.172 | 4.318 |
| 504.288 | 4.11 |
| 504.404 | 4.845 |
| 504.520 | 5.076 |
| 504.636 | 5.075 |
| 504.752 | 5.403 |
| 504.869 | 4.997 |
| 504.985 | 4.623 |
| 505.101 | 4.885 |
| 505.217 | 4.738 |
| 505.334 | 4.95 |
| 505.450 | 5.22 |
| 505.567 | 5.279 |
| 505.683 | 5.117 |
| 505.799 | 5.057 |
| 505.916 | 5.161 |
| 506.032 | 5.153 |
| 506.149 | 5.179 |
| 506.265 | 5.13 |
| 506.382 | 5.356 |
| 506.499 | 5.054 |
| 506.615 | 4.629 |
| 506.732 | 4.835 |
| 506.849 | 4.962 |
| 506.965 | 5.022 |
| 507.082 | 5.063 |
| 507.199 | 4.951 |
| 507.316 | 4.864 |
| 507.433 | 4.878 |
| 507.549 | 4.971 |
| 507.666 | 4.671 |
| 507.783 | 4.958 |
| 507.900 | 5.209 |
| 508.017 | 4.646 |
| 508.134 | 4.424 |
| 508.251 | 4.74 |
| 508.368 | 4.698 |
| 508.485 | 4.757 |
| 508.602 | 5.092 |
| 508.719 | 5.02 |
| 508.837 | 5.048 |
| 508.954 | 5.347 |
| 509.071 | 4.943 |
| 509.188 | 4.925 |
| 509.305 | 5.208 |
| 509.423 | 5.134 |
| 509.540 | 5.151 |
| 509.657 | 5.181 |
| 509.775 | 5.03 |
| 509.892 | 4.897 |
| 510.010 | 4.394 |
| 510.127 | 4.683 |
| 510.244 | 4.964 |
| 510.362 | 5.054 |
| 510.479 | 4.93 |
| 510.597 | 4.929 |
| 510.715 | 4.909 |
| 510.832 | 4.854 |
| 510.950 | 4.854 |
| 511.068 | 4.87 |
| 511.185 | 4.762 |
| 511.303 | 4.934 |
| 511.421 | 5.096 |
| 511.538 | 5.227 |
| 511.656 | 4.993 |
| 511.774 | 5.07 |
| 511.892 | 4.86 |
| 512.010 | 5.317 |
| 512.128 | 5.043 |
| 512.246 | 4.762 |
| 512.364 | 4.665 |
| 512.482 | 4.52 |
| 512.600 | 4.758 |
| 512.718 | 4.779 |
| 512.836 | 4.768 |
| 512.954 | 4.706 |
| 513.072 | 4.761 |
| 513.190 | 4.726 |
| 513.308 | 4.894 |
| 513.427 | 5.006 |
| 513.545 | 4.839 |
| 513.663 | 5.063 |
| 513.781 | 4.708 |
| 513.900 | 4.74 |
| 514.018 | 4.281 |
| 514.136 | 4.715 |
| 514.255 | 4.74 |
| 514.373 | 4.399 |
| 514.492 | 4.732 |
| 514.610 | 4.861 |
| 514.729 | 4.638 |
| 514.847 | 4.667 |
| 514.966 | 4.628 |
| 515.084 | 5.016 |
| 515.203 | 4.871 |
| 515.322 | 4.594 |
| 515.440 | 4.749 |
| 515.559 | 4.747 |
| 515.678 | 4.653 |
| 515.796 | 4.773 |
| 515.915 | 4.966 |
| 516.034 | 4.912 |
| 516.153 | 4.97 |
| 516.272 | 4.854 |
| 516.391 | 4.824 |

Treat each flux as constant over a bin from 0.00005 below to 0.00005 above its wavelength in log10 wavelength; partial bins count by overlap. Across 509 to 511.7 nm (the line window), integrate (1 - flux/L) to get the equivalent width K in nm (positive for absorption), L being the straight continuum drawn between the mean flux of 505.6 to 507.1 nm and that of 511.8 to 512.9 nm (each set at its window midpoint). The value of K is -0.02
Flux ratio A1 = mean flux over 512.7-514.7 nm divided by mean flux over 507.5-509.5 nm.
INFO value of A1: 1.0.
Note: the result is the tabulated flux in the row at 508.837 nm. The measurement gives 5.048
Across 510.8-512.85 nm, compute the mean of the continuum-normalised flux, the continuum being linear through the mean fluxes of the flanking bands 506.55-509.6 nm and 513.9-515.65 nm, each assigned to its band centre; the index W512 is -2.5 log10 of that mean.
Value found -0.023 mag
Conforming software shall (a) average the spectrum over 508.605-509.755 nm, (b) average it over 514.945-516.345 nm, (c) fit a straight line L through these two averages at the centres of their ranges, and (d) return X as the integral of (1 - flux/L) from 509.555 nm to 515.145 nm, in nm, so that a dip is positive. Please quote 0.140 nm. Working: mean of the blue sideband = 5.1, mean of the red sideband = 4.82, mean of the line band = 4.84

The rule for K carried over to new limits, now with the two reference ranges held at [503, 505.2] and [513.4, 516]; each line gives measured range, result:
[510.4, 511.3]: -0.02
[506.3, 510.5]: -0.12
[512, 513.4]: -0.01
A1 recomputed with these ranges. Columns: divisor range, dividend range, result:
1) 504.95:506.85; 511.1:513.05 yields 0.97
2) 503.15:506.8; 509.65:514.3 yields 0.98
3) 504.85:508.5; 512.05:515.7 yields 0.96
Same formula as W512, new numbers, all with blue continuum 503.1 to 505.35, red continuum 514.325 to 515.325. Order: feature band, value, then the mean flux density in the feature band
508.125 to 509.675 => -0.05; 4.99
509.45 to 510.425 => -0.04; 4.93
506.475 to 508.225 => -0.02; 4.87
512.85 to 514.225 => -0.01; 4.77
